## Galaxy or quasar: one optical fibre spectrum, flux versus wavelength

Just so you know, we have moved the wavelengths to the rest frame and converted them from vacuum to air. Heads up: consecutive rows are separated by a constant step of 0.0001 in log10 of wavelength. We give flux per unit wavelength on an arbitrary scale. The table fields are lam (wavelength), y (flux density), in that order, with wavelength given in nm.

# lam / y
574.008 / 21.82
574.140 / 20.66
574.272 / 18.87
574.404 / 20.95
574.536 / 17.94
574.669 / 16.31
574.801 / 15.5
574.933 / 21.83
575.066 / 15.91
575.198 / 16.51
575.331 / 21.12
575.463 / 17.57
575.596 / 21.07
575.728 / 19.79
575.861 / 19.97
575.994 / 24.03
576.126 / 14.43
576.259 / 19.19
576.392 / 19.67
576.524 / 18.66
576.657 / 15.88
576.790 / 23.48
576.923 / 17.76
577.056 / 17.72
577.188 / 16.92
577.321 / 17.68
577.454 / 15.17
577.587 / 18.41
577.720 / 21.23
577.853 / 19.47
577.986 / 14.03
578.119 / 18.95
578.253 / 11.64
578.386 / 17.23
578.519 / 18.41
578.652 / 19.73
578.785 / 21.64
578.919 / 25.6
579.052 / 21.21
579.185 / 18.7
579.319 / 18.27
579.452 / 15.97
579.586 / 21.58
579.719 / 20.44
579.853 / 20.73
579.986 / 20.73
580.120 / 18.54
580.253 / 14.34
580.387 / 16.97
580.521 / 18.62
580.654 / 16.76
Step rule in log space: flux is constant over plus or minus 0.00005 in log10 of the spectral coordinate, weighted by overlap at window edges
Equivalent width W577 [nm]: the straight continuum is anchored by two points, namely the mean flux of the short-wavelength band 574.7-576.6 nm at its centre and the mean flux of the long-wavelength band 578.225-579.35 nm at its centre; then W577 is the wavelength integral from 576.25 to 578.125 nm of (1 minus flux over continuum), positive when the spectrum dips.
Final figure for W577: 0.09 nm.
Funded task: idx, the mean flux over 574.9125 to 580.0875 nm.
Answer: 18.9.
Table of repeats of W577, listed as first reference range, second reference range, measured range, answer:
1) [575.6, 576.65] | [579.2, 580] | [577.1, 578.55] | 0.17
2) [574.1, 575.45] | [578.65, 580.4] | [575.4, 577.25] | -0.01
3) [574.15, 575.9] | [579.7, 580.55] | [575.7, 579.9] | -0.05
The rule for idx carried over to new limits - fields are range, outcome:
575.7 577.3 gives 18.9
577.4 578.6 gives 17.2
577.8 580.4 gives 18.7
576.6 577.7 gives 18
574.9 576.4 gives 19.2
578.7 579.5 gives 20.3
